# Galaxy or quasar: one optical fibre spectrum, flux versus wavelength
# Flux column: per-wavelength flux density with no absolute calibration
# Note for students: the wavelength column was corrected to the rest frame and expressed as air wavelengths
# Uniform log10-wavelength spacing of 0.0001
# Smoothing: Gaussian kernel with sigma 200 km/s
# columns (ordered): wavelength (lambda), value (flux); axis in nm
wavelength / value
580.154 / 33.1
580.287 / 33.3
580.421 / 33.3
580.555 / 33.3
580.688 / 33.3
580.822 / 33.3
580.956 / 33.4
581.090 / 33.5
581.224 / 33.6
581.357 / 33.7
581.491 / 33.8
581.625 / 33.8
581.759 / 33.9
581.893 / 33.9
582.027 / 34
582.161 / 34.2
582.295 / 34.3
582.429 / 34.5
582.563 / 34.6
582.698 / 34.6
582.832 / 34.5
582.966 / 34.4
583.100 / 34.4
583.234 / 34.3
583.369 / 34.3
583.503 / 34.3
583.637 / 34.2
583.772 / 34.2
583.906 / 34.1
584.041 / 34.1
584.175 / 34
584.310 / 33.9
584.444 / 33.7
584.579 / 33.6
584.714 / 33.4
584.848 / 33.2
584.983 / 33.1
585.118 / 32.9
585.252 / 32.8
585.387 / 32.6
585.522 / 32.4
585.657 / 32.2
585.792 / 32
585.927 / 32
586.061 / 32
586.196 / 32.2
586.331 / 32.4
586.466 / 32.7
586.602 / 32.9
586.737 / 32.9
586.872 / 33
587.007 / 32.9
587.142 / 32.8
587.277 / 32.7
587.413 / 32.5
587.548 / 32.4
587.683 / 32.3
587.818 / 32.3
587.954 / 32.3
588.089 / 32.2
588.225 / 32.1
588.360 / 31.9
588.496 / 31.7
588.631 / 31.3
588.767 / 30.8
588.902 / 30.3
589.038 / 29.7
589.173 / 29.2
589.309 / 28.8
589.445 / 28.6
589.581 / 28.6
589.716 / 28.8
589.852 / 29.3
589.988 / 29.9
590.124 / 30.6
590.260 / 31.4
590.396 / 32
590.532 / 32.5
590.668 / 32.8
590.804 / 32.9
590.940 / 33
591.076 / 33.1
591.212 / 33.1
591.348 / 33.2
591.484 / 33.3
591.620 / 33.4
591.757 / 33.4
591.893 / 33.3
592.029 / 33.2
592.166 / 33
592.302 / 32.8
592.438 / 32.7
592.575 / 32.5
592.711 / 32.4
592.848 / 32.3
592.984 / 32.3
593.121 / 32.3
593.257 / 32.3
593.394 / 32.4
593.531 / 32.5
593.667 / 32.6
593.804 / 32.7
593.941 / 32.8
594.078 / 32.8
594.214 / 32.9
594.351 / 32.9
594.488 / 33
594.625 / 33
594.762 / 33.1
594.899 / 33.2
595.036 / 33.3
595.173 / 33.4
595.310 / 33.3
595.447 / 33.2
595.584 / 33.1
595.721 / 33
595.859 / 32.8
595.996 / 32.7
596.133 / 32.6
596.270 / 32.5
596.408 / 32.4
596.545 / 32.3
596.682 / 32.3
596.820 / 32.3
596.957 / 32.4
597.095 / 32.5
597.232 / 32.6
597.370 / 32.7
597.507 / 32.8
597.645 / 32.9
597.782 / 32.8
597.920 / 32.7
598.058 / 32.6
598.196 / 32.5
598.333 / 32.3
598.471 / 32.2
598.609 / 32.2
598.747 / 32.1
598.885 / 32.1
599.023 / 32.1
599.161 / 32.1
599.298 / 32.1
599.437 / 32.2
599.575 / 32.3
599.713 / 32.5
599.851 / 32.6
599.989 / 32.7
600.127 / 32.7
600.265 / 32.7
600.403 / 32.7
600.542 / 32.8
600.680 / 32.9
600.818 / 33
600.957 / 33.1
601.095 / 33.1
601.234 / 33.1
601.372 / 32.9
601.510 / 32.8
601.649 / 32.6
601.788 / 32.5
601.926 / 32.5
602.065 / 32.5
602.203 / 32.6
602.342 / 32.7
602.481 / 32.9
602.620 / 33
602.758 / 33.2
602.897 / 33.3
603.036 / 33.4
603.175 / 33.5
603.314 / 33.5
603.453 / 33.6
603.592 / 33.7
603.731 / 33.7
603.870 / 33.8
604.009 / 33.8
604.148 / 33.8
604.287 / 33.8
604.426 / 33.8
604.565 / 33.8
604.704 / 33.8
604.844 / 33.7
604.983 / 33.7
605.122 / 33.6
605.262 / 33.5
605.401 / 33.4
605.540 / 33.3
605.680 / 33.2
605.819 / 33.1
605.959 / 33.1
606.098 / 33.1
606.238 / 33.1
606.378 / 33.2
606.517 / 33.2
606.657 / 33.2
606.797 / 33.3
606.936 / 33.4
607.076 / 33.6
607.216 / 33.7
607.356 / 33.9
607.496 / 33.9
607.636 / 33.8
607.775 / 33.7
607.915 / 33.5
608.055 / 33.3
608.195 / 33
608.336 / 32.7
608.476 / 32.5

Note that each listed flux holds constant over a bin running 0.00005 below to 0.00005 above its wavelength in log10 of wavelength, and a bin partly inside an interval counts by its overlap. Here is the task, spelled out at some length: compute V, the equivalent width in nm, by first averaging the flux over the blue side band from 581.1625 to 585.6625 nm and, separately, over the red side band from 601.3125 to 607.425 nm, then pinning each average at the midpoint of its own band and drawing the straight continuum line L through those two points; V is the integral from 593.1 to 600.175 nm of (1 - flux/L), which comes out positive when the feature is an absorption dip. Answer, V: 0.186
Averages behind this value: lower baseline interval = 33.8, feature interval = 32.6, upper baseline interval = 33.3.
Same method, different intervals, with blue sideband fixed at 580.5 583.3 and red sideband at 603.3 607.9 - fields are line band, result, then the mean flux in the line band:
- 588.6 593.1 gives 0.286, 31.7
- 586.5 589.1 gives 0.139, 32.1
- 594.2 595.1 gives 0.018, 33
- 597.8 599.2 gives 0.057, 32.3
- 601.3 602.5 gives 0.034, 32.7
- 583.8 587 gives 0.089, 33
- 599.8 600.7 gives 0.025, 32.7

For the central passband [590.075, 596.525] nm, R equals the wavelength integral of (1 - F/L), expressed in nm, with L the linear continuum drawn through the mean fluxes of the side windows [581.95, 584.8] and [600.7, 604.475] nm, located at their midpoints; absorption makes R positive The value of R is 0.17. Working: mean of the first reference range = 34.2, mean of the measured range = 32.8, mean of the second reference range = 33.2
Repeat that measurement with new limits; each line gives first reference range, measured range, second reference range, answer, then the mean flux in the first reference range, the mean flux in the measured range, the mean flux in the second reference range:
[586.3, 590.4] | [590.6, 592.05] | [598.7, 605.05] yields -0.07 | 31.3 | 33.2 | 33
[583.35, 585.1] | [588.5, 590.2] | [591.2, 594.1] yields 0.18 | 33.8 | 29.7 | 32.8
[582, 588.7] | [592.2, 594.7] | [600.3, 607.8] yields 0.04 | 33.2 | 32.6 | 33.3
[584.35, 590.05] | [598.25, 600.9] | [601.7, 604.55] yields 0.04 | 31.8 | 32.4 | 33.3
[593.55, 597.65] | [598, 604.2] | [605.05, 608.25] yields 0.05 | 32.8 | 32.8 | 33.4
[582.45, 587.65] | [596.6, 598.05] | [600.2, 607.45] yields 0.03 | 33.3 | 32.6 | 33.3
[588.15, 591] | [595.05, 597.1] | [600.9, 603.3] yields -0.05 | 30.8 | 32.7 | 32.9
